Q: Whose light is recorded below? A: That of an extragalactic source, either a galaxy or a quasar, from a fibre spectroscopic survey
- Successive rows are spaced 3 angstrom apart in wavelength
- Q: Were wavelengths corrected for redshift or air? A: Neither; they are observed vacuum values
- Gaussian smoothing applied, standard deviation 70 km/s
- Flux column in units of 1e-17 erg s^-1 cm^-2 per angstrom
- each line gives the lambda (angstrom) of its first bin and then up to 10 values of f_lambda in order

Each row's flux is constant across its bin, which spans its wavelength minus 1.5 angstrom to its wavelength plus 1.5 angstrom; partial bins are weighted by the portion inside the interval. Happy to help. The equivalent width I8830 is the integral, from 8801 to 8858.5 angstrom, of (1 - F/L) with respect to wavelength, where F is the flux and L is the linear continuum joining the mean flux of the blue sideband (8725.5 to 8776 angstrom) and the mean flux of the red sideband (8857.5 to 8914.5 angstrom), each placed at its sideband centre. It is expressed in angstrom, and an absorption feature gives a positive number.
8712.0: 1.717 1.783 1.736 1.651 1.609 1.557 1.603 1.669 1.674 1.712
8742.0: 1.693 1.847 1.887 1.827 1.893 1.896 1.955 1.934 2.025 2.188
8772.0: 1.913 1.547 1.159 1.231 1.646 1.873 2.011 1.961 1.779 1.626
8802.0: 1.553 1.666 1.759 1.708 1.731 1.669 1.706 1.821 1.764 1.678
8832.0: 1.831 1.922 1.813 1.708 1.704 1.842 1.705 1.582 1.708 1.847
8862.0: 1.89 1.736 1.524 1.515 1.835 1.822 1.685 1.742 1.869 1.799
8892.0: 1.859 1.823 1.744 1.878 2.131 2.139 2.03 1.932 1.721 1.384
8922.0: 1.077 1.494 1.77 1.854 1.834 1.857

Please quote 2.9 angstrom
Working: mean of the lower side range 1.82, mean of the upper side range 1.83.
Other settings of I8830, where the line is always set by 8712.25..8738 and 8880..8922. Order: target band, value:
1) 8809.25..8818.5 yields 0.2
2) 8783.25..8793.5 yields -1.0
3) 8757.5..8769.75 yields -2.2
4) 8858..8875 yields 0.7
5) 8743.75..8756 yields -1.3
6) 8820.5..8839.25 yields -0.5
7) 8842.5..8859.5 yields 0.5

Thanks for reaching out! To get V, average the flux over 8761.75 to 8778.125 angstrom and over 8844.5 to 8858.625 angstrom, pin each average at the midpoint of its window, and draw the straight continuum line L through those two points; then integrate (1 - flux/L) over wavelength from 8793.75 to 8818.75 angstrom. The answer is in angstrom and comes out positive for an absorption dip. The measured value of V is 1.3 angstrom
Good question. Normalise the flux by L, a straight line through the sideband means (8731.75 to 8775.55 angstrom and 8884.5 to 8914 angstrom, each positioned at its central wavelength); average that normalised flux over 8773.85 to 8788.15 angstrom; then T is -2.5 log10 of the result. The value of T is 0.250 mag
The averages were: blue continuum 1.85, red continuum 1.92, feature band 1.48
